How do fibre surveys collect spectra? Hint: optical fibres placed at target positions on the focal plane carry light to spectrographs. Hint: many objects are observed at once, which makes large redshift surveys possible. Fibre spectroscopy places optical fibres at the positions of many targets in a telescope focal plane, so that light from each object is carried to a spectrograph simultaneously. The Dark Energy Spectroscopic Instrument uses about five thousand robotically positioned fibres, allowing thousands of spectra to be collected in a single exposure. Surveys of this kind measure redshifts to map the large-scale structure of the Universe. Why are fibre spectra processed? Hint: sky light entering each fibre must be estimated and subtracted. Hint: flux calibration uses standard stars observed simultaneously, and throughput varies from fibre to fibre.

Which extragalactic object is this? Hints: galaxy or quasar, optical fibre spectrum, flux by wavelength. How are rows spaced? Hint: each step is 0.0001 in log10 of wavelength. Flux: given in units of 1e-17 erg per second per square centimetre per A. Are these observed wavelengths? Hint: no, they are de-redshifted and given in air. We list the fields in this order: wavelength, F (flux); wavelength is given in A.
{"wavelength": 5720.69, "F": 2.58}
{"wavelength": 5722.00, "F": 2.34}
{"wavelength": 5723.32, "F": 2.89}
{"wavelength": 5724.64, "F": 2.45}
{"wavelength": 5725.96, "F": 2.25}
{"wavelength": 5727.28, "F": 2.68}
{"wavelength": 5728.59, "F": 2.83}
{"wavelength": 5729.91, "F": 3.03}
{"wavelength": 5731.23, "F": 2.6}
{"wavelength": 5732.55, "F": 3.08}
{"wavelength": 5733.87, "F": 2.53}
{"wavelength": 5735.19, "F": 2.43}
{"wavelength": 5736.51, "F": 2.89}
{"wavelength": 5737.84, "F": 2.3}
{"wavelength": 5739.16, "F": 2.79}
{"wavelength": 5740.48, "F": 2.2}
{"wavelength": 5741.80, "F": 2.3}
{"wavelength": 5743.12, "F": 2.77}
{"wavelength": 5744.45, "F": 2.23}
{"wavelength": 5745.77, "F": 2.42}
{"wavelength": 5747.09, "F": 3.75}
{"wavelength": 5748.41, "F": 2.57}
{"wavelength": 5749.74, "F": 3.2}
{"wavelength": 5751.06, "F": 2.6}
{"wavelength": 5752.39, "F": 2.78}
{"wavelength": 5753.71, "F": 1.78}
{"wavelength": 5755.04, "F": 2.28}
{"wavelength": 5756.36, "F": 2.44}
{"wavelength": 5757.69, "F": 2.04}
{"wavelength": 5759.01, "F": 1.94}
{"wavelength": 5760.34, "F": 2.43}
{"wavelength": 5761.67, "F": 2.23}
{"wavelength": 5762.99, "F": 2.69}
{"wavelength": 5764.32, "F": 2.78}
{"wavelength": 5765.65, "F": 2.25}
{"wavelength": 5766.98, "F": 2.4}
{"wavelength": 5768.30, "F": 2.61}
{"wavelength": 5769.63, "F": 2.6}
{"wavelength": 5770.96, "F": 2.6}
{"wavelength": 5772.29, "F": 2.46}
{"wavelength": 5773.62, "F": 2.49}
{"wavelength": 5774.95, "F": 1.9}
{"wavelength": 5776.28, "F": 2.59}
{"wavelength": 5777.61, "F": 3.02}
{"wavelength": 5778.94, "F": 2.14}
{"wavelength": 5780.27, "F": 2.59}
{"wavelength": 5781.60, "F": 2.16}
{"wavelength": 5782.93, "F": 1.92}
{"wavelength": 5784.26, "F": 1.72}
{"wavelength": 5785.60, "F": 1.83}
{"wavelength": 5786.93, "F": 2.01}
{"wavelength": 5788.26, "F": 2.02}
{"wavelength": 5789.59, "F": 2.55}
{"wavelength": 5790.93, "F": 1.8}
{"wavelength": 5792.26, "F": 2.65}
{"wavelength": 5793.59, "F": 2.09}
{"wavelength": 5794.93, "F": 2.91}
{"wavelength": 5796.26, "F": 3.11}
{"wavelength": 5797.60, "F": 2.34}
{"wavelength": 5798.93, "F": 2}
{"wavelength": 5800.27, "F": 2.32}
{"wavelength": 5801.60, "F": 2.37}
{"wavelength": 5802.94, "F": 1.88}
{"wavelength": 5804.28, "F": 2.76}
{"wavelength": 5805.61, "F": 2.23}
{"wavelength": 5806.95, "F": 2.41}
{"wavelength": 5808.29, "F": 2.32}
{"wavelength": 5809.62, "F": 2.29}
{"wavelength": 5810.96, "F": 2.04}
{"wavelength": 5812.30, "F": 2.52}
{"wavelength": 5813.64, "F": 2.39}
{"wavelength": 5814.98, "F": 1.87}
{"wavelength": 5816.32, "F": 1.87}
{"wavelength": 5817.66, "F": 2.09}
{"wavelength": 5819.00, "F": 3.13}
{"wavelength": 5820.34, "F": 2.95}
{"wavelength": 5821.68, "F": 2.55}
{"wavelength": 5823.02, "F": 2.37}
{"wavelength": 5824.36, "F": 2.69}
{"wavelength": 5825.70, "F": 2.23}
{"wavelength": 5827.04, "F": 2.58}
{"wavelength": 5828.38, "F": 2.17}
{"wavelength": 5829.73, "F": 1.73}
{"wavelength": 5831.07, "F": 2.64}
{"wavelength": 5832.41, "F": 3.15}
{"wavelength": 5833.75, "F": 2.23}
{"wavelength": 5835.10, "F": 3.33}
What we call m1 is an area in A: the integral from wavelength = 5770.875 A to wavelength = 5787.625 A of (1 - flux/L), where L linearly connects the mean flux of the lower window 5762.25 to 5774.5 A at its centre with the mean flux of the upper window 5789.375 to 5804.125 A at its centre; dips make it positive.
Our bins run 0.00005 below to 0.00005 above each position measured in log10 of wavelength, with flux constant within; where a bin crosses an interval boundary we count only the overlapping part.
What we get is 1.49 A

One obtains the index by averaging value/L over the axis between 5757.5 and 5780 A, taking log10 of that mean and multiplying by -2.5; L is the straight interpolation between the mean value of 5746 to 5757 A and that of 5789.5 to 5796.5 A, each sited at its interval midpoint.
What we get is 0.07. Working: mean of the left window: 2.67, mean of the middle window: 2.43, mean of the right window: 2.48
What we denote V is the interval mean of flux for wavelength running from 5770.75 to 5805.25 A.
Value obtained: 2.31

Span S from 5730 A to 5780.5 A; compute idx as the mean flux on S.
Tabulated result 2.52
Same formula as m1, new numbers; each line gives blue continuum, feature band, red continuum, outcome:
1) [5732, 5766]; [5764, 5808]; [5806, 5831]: 1.6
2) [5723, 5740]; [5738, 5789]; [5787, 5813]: 2.2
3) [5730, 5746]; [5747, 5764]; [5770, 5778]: 0.3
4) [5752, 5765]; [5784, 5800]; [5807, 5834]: 0.7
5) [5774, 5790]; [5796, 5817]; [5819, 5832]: 0.7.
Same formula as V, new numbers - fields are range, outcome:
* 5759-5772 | 2.48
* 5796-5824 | 2.36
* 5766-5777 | 2.45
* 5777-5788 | 2.16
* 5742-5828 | 2.4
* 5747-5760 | 2.48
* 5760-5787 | 2.36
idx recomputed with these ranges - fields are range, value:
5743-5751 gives 2.81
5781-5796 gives 2.18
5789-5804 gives 2.37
